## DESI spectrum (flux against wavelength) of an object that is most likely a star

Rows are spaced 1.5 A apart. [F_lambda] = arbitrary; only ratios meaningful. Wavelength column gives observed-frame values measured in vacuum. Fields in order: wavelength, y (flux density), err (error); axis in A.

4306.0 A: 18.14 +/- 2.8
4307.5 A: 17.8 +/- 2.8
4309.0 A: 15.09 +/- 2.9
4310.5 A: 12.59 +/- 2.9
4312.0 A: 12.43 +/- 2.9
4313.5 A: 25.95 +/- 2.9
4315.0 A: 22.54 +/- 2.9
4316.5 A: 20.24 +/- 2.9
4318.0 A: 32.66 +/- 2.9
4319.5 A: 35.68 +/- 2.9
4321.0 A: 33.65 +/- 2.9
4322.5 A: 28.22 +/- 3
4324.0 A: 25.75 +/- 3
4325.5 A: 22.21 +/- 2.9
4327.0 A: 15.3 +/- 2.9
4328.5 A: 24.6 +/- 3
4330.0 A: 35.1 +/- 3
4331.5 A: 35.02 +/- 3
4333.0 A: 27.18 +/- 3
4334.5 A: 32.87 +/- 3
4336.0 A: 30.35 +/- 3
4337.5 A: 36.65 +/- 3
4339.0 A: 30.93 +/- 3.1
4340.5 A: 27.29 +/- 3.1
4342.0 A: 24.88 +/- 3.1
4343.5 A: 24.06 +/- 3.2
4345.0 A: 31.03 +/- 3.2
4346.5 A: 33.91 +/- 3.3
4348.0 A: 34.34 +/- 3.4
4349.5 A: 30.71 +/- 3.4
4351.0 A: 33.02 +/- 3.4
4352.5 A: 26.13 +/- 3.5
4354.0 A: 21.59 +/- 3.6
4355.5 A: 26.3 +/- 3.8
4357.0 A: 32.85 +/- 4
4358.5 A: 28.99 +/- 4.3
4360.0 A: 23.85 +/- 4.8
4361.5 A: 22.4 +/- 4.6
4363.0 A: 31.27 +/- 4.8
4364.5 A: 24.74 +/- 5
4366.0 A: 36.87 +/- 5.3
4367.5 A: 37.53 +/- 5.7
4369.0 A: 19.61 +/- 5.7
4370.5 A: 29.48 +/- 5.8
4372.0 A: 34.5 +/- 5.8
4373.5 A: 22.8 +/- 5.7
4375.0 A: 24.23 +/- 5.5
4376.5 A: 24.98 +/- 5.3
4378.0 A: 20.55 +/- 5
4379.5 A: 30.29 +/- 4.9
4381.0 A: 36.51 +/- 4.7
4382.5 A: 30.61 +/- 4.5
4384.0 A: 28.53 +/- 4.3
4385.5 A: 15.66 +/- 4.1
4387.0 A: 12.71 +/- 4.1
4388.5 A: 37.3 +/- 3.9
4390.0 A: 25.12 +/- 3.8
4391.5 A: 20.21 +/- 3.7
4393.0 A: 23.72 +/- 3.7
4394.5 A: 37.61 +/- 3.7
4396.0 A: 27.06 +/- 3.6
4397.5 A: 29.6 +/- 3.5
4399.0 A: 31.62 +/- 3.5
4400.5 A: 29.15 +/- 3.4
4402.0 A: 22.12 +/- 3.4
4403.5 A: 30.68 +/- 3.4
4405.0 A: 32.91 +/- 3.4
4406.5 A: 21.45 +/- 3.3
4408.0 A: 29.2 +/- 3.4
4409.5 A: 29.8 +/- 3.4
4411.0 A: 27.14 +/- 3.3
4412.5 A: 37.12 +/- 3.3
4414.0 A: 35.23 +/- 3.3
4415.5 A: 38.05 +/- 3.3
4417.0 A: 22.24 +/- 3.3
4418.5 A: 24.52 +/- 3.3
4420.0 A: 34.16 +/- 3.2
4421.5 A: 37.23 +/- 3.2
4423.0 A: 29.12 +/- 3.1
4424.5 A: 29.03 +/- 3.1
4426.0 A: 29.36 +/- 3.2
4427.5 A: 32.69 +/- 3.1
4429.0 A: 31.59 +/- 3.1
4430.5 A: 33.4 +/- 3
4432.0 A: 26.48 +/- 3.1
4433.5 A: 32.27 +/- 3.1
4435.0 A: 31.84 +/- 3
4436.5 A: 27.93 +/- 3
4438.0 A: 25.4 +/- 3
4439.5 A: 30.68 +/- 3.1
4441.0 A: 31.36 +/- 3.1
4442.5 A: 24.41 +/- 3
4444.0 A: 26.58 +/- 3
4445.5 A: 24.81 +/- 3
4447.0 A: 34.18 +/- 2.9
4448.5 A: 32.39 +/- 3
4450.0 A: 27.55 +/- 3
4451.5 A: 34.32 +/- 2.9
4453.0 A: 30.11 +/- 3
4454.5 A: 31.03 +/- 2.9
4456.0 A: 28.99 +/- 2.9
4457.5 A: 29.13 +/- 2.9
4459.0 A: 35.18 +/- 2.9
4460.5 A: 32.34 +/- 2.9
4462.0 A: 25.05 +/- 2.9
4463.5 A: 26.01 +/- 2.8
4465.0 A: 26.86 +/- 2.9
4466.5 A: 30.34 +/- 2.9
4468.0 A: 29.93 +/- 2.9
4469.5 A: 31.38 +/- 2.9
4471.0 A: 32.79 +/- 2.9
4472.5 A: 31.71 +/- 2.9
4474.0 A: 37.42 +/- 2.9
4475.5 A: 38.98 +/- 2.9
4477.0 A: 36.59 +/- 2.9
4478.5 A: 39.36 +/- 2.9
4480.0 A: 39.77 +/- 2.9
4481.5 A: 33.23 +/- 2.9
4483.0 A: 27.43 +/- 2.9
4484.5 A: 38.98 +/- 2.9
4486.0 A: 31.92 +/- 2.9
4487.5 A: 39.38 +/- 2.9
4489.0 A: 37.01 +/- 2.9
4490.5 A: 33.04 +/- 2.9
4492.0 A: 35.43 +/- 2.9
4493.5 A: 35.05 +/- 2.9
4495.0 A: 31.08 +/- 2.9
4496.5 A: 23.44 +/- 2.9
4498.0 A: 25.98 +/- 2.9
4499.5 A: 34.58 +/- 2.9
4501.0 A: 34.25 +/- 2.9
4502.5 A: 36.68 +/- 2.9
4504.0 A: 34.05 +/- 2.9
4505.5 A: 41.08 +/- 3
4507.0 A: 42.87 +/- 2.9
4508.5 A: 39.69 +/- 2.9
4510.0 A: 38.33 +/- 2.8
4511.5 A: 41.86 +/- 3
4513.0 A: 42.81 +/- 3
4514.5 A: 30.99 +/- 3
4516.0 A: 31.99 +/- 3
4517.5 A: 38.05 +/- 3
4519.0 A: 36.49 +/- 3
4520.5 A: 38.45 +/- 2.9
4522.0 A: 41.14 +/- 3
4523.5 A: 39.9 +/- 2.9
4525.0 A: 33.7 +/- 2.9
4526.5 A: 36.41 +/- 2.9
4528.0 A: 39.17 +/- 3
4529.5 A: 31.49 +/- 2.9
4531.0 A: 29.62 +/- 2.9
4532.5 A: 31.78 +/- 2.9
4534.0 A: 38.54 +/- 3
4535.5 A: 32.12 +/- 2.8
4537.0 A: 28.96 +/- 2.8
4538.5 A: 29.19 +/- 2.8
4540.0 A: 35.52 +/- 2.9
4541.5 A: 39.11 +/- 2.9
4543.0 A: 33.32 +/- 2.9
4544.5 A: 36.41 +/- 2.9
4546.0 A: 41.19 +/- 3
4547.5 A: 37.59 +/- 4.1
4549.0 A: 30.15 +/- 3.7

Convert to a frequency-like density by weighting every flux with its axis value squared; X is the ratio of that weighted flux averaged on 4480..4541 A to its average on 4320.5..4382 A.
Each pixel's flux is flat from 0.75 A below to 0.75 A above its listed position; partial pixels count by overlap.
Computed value 1.32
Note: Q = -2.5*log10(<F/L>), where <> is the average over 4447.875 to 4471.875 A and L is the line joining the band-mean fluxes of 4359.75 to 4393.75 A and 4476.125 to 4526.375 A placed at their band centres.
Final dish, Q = 0.091 mag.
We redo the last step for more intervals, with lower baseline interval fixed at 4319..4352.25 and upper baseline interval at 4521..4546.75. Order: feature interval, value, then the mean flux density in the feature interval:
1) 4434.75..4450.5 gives 0.14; 28.8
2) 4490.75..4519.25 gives -0.03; 35.4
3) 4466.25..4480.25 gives -0.04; 34.8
